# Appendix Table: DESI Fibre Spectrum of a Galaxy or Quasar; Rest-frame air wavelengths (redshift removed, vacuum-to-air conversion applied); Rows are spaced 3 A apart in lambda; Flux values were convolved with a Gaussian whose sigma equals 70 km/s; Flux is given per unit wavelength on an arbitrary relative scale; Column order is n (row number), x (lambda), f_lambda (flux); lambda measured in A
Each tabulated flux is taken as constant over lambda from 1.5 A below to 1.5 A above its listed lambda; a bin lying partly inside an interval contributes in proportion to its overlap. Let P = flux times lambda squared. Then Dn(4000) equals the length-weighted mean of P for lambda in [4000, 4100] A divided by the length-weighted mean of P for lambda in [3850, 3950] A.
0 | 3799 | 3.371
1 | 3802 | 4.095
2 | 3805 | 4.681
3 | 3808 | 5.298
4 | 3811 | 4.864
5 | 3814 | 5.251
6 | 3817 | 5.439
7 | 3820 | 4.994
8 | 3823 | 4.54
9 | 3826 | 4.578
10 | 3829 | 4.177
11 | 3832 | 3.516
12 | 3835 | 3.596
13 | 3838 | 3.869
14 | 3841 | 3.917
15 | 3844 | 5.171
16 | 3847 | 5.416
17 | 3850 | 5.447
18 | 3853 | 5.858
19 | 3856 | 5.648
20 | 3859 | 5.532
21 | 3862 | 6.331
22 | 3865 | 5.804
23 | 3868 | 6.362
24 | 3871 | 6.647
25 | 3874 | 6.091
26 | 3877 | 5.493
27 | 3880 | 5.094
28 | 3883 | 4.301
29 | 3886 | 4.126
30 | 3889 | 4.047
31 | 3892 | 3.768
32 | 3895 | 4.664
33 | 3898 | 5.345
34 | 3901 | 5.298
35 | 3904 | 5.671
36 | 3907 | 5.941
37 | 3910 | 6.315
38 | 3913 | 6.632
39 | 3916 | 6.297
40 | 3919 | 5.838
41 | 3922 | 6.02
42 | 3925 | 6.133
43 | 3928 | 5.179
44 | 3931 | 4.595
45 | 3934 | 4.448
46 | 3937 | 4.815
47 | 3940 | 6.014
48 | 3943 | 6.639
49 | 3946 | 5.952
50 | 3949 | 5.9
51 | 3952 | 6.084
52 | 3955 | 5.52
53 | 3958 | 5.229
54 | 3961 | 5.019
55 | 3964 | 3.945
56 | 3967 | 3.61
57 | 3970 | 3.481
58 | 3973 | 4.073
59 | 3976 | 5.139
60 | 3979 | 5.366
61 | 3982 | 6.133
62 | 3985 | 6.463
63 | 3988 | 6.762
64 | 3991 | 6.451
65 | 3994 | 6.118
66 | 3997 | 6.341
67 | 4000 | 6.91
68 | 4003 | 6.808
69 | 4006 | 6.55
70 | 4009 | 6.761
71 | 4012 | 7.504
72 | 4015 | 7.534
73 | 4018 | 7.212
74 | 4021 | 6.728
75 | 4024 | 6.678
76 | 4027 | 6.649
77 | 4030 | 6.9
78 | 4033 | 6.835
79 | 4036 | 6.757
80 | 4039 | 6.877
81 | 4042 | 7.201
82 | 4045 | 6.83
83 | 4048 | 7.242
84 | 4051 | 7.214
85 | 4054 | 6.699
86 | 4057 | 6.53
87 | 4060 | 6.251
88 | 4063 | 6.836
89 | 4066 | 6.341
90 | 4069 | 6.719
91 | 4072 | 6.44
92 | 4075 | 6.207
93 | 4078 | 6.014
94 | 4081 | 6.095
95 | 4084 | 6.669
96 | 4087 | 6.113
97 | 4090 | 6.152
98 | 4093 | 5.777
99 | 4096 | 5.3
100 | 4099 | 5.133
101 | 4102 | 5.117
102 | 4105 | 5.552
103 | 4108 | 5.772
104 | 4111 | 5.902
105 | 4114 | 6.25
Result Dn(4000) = 1.29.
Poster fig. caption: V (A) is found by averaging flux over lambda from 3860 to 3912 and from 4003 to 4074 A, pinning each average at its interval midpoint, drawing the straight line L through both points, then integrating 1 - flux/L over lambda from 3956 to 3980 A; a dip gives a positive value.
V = 6.53 A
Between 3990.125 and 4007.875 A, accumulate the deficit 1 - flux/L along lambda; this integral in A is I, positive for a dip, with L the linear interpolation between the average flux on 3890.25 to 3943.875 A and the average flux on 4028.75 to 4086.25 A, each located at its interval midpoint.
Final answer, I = -1.0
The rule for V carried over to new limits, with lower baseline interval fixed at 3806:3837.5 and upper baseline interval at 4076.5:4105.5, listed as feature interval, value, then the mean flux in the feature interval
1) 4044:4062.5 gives -3.8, 6.8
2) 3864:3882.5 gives -3.8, 5.83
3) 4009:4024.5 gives -4.7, 7.12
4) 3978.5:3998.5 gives -3.5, 6.28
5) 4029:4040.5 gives -2.7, 6.84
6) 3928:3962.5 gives -2.1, 5.46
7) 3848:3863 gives -3.1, 5.73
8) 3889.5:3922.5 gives -3.8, 5.56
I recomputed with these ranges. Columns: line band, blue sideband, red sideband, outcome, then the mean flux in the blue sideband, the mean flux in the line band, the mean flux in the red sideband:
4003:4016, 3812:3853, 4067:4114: -3.51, 4.66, 7.04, 5.95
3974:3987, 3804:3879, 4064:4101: -0.15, 5.14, 5.75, 6.08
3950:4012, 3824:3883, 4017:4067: 5.99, 5.16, 5.69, 6.81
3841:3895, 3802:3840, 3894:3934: -2.32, 4.54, 5.3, 5.65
